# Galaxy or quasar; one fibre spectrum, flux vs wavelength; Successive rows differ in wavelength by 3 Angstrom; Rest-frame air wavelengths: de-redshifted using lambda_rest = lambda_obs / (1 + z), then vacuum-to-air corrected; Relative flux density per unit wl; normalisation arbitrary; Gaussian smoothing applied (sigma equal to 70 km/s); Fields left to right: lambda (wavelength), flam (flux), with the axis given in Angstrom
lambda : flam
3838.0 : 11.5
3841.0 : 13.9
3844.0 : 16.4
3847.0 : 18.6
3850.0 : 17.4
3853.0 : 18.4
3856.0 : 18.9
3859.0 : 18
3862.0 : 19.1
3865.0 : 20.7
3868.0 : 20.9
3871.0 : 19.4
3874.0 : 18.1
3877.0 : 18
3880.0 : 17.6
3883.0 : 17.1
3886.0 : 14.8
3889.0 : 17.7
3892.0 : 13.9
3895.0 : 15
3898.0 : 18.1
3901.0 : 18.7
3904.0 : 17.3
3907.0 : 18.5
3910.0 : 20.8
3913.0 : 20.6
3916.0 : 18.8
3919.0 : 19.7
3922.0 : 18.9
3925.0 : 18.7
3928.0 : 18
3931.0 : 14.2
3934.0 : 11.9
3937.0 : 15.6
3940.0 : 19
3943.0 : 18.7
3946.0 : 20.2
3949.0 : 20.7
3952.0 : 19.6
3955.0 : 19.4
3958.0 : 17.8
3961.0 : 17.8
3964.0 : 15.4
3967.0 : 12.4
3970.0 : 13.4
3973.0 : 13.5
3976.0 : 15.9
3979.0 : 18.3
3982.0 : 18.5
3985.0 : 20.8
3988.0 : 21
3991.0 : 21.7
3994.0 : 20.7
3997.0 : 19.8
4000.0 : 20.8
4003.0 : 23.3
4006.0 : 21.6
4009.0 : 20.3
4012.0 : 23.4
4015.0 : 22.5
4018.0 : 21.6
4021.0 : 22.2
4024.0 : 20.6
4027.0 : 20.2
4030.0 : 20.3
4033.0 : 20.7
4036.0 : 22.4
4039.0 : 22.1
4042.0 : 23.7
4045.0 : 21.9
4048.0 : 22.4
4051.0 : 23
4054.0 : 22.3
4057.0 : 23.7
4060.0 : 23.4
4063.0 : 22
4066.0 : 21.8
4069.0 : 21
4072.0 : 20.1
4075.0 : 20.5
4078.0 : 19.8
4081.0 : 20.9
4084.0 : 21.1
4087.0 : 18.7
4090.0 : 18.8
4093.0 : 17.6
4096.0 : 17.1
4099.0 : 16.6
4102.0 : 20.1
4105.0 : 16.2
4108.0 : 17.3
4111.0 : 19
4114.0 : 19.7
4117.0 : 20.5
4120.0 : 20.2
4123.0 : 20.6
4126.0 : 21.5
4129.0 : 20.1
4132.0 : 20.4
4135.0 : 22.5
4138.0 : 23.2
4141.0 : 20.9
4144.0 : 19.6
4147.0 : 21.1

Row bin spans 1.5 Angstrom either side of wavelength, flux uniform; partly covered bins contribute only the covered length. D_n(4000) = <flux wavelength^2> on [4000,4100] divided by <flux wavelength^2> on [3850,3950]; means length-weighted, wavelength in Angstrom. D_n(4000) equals 1.26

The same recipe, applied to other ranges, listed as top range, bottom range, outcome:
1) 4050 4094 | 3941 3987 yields 1.26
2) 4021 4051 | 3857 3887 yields 1.28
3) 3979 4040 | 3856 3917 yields 1.24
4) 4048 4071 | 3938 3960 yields 1.23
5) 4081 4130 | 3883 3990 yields 1.19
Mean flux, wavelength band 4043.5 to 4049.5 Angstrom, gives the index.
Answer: 22.1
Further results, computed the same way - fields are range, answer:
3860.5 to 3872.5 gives 20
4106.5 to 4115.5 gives 18.7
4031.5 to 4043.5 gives 22.2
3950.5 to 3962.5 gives 18.7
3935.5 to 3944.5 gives 17.8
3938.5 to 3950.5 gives 19.6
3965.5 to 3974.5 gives 13.1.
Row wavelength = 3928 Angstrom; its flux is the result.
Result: 18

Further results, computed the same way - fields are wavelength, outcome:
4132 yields 20.4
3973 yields 13.5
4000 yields 20.8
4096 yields 17.1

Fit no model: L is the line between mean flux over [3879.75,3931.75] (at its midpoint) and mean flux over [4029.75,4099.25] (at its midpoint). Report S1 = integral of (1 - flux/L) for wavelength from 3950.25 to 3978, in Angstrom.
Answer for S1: 4.0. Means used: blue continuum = 17.7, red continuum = 21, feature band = 16.2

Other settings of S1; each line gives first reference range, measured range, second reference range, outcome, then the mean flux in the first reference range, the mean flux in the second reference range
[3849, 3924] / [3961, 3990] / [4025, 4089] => 4.7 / 18.3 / 21.5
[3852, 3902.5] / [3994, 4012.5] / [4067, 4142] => -2.4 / 17.9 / 19.8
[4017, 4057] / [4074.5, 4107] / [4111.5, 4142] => 3.8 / 21.9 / 20.9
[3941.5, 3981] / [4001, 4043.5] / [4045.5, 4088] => -4.5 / 17.2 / 21.5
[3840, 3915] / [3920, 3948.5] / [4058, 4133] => 1.6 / 17.9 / 19.8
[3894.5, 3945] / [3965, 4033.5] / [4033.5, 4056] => 3.9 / 17.9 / 22.5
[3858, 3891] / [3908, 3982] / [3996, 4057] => 8.8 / 18.2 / 21.8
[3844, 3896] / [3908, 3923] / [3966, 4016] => -1.1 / 17.8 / 19.3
